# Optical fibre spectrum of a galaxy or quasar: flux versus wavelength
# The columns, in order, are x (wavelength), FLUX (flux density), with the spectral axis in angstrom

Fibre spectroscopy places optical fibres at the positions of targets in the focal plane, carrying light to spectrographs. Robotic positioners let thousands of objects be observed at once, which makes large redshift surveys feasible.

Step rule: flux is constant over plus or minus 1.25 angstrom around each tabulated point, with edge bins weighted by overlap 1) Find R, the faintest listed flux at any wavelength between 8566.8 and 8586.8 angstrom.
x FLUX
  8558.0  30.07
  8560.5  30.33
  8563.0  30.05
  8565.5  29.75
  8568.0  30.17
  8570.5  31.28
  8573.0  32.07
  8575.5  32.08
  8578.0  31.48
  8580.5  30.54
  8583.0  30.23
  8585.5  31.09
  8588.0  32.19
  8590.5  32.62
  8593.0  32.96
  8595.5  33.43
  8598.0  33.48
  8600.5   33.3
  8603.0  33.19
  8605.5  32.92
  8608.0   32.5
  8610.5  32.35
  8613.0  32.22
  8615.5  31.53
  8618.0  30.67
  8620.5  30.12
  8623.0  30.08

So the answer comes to 30.17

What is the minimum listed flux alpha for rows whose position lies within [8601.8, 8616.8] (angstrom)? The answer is 31.53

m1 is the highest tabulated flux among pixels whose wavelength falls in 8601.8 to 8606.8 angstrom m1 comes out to 33.19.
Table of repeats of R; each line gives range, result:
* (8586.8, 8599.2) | 32.19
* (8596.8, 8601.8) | 33.3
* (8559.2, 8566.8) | 29.75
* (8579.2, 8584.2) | 30.23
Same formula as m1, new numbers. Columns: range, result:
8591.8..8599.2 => 33.48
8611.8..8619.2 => 32.22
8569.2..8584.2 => 32.08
